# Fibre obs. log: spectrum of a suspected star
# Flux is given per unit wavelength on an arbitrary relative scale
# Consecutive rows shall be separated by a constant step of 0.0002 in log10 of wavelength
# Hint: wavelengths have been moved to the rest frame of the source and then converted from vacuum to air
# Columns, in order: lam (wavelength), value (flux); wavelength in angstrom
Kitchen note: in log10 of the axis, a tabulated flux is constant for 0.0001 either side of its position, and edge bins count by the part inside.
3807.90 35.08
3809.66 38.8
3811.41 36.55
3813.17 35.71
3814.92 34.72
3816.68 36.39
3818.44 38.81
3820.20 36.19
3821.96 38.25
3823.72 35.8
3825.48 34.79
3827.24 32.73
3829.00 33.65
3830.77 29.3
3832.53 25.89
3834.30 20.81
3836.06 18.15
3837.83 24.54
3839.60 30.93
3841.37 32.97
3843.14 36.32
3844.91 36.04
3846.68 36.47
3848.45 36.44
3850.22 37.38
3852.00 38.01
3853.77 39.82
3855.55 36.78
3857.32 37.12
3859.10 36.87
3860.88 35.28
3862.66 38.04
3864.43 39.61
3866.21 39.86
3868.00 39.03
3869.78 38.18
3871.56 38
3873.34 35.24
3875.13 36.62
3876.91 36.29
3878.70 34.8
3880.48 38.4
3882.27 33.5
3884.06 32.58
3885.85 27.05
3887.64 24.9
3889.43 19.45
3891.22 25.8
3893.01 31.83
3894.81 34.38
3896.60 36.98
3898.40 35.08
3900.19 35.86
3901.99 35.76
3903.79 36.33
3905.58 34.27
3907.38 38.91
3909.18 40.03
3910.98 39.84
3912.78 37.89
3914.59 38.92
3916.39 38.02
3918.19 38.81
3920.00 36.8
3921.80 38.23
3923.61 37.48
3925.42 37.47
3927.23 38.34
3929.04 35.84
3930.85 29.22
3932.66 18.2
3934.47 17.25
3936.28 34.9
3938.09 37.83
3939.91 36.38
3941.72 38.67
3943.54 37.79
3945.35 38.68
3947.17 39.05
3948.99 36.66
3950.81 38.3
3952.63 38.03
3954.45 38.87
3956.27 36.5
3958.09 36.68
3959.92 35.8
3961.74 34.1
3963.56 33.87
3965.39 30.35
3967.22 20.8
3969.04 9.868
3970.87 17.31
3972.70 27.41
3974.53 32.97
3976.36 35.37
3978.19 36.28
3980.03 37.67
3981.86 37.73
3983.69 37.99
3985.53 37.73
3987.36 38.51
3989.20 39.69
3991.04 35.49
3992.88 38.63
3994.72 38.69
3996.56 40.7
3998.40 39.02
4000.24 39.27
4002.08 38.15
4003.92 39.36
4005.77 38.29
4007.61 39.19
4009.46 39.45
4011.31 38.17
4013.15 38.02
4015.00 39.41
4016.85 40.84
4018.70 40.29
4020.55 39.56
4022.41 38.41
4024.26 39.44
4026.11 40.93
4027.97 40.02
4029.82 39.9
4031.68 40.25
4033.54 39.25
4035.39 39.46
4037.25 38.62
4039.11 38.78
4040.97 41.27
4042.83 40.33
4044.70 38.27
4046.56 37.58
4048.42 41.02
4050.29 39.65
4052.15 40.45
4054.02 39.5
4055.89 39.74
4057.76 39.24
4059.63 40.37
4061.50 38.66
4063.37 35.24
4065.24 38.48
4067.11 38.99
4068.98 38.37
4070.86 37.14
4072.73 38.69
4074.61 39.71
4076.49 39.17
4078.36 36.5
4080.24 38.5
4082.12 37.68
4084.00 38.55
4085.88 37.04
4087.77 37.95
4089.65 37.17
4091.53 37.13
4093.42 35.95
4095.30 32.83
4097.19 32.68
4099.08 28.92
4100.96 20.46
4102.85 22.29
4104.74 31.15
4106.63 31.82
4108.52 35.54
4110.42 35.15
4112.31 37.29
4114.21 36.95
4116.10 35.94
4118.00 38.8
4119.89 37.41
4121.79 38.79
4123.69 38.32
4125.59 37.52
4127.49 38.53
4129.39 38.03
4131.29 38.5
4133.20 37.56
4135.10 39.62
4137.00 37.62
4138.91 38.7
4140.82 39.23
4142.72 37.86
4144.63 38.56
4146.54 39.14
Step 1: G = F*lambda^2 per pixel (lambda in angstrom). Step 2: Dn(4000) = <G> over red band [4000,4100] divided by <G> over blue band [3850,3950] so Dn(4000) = 1.17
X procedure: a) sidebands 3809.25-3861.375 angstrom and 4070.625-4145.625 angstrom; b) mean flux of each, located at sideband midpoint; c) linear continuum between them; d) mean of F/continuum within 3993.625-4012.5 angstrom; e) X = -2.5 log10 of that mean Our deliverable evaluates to -0.11 mag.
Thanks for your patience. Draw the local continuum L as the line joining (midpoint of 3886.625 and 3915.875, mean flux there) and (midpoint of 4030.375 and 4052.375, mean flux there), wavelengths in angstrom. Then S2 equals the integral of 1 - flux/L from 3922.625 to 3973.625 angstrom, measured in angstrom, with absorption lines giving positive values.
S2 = 4.8 angstrom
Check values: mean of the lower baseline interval 34.2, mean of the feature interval 32.6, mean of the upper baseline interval 39.6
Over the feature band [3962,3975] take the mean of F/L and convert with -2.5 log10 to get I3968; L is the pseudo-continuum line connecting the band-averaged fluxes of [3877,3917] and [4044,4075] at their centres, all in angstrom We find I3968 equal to 0.41 mag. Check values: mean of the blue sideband 34.1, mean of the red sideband 38.9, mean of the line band 24.8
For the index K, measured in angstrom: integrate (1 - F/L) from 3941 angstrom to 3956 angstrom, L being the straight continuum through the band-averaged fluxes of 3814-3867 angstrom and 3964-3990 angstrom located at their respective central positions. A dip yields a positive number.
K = -2.9 angstrom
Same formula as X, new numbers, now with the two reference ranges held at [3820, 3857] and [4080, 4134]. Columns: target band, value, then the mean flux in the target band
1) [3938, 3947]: -0.125 mag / 38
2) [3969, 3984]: 0.099 mag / 31.2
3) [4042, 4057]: -0.139 mag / 39.5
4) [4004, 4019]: -0.140 mag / 39.2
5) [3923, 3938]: 0.080 mag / 31.3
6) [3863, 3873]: -0.167 mag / 38.7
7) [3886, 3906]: 0.060 mag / 31.7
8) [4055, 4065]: -0.111 mag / 38.6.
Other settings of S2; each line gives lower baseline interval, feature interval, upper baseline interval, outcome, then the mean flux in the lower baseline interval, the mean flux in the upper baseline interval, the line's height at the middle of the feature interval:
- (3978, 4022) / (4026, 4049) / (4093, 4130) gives -1.5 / 38.7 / 34.2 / 37.2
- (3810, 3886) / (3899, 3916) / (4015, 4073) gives -0.6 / 34.8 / 39.3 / 36.1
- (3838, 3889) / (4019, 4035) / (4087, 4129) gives -2.2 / 35.5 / 34.5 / 34.8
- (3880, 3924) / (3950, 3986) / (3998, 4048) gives 4.4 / 34.6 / 39.3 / 37.2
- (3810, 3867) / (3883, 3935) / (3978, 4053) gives 3.8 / 34.4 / 39.1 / 36.3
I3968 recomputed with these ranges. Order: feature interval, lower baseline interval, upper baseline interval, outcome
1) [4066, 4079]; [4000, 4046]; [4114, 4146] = 0.01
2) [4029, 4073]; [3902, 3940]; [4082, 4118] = -0.15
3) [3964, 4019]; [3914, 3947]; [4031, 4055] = 0.06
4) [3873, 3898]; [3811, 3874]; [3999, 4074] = 0.12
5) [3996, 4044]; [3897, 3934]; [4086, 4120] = -0.14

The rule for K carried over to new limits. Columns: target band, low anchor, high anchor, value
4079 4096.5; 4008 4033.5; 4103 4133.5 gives 0.2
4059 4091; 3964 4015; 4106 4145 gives -1.3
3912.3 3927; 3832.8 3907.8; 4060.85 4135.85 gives -1.5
